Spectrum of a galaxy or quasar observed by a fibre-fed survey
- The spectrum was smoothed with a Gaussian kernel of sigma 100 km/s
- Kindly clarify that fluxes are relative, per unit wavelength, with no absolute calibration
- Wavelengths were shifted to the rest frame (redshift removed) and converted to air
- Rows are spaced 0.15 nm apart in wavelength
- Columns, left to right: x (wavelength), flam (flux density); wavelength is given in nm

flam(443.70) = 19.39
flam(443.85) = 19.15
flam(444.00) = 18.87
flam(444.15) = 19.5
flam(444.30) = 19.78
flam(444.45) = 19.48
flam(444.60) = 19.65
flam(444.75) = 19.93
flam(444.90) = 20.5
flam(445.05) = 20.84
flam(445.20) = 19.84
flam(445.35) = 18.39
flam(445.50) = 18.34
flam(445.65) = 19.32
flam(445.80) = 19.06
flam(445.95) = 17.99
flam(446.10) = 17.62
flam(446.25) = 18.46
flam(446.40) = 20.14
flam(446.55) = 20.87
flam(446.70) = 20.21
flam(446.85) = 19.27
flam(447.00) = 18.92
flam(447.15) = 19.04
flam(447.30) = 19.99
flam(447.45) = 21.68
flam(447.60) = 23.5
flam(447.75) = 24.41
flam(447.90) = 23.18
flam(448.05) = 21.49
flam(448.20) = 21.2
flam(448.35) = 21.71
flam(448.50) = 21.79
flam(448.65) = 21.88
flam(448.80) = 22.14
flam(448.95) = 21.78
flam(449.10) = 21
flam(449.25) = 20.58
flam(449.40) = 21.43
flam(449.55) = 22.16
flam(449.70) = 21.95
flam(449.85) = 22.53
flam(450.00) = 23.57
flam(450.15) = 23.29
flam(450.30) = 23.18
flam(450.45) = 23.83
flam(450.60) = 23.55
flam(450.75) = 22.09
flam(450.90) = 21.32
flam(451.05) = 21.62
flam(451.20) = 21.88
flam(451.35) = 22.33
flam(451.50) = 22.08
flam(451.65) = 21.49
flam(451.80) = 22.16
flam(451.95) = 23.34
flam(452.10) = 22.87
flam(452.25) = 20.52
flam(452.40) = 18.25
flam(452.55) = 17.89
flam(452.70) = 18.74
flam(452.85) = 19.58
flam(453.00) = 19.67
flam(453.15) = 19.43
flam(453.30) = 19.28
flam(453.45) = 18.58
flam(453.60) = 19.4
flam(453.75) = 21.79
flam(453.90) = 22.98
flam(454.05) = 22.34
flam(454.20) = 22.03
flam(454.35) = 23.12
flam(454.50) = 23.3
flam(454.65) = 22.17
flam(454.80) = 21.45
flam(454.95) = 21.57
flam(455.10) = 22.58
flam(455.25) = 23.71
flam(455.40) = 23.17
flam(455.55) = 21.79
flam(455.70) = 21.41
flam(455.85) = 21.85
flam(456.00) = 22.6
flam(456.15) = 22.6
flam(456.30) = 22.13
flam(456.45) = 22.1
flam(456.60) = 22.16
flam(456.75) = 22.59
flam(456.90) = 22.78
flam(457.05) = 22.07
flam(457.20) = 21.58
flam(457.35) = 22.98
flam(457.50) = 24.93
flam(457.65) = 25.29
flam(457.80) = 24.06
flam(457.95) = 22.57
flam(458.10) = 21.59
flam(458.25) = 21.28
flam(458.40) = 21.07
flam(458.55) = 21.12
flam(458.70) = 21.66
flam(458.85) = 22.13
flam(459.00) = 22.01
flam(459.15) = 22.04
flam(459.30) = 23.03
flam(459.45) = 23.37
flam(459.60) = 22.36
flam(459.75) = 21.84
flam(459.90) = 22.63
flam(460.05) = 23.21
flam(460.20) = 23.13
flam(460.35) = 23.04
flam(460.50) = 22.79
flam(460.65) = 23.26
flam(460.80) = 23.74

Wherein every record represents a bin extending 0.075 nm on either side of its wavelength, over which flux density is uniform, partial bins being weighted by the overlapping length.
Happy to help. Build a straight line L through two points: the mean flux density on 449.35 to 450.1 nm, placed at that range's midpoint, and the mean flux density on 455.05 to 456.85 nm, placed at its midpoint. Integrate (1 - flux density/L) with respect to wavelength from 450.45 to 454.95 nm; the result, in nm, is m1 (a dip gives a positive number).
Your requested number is 0.23 nm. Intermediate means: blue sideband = 22.4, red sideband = 22.4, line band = 21.3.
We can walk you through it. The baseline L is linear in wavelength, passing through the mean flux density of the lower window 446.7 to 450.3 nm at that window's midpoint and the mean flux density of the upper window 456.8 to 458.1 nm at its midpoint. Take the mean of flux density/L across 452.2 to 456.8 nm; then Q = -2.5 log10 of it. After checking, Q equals 0.07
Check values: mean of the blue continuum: 21.7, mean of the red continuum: 23.2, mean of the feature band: 21.3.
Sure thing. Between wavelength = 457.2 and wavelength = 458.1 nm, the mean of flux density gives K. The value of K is 23.6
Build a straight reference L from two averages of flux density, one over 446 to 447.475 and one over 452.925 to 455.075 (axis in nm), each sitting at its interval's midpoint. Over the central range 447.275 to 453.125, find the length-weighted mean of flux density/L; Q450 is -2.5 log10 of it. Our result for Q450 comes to -0.07 mag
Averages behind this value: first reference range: 19.5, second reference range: 21.3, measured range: 21.7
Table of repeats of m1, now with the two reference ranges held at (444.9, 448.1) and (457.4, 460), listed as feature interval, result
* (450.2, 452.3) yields -0.127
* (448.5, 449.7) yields -0.056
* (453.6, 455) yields -0.032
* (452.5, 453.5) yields 0.110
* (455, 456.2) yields -0.028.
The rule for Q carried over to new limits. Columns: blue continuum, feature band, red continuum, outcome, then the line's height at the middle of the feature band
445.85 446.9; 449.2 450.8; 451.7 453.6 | -0.15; 19.7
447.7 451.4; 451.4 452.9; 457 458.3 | 0.09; 22.5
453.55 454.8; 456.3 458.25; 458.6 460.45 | -0.02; 22.4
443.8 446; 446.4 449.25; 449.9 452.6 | -0.04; 20.6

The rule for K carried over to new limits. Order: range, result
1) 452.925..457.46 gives 21.9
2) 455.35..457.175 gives 22.2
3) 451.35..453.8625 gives 20.4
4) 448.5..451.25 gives 22.2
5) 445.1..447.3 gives 19.2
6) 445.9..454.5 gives 21.2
